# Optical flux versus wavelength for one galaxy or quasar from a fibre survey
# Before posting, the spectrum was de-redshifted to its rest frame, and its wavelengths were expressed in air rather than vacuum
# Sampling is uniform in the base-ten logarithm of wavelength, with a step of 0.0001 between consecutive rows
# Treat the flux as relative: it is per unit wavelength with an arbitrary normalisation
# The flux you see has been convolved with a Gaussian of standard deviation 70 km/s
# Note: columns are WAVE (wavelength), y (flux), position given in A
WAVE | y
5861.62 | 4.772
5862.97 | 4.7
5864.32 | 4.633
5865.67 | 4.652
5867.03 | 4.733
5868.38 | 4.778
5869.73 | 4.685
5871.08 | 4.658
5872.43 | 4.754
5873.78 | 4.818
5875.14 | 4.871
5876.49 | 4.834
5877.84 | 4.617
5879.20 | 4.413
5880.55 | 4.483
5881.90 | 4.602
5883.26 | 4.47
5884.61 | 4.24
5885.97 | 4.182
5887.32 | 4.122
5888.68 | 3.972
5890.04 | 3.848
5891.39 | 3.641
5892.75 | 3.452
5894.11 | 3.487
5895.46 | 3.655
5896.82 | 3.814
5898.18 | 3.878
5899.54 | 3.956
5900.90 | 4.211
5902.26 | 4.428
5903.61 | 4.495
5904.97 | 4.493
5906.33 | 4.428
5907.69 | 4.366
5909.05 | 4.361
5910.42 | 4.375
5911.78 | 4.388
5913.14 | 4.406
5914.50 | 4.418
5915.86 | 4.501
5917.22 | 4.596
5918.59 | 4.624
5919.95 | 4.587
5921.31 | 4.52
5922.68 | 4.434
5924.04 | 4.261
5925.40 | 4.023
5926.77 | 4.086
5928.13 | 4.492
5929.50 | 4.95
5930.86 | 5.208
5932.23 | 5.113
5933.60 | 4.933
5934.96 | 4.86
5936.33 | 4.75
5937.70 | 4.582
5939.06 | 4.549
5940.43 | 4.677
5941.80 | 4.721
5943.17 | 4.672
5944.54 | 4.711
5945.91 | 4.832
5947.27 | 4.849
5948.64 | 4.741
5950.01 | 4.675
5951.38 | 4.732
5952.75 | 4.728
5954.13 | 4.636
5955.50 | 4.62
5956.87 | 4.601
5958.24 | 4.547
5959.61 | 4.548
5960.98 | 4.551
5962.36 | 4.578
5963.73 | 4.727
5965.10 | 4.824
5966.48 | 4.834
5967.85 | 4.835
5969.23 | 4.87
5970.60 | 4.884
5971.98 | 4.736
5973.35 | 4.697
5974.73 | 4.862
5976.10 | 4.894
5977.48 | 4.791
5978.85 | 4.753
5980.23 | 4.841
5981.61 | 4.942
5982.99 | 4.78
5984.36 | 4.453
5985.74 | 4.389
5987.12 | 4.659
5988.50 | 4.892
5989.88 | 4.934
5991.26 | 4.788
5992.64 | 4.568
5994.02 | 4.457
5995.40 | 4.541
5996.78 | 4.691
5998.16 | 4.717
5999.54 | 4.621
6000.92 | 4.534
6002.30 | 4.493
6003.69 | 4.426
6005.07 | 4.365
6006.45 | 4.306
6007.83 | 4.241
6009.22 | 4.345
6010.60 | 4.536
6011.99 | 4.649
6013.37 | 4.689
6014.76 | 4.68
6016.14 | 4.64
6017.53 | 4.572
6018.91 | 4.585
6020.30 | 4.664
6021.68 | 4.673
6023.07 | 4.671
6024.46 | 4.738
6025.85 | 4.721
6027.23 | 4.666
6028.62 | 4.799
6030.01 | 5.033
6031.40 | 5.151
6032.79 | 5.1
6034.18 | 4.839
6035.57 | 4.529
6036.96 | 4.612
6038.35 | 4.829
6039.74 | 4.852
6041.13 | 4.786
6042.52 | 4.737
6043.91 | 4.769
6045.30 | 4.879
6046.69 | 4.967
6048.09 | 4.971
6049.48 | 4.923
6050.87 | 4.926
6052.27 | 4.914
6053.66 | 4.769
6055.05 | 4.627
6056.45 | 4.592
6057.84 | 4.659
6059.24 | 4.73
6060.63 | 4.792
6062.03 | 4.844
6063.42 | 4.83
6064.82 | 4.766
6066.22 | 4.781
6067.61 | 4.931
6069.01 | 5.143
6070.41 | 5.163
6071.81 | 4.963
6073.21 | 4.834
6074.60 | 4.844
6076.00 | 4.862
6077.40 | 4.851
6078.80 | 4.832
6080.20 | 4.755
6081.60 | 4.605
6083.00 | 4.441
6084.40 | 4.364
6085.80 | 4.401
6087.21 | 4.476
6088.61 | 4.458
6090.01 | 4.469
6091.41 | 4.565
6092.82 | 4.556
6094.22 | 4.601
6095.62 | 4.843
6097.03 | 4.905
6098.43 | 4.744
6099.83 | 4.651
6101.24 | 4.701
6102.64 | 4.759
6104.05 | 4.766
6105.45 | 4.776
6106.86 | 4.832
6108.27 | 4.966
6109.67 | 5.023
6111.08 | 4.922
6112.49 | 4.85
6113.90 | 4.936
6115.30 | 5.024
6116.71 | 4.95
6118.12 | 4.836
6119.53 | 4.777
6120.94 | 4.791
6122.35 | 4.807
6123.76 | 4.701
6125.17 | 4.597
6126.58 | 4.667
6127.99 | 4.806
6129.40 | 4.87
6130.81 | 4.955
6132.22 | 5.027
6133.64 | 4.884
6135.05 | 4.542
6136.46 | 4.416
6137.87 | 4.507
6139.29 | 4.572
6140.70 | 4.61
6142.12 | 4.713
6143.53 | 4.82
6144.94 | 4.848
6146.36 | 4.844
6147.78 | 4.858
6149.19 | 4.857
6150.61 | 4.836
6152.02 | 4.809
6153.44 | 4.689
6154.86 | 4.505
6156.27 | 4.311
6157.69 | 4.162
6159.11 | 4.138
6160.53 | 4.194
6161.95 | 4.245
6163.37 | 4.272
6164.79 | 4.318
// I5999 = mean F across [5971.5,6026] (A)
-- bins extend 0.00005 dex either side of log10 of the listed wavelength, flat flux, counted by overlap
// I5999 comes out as 4.64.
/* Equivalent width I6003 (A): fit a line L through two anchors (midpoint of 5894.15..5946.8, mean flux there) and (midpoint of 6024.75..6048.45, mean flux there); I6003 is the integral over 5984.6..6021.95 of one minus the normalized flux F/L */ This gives 1.2 A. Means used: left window 4.47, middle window 4.58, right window 4.83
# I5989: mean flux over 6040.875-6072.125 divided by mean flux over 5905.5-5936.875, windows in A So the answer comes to 1.07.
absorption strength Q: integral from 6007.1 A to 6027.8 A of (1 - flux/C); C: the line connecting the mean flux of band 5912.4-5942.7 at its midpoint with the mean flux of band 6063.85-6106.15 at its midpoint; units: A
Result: 0.31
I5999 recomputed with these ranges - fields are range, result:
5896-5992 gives 4.61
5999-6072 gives 4.74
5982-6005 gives 4.62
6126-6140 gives 4.73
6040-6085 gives 4.81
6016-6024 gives 4.64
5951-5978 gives 4.72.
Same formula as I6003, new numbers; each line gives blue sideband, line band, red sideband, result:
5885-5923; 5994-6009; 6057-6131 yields 0.02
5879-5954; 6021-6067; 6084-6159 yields -1.98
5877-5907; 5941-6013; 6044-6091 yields -3.67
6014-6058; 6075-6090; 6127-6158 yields 0.46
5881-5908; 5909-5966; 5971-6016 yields -3.93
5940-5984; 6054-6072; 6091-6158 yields -0.30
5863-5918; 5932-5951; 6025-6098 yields -1.19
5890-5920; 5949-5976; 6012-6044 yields -1.58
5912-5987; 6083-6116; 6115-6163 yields -0.29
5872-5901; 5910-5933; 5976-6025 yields -1.11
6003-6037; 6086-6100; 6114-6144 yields 0.31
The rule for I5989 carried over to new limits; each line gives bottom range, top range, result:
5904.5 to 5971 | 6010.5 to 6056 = 1.03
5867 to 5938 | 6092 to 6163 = 1.07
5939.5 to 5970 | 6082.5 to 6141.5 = 1.00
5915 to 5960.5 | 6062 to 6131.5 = 1.03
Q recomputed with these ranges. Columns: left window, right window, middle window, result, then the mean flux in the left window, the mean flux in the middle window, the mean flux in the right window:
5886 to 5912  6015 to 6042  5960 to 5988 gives -1.7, 4.07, 4.74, 4.76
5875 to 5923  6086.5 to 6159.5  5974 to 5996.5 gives -1.4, 4.27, 4.72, 4.72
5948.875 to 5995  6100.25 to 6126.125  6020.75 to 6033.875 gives -0.2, 4.71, 4.84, 4.83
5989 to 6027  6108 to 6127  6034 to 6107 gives -0.3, 4.59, 4.75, 4.85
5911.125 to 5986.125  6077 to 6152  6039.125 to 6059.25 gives -0.4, 4.67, 4.81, 4.74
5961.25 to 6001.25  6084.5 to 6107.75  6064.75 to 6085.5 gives -0.6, 4.73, 4.8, 4.65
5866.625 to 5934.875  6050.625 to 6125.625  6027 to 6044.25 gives -0.6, 4.4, 4.83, 4.77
